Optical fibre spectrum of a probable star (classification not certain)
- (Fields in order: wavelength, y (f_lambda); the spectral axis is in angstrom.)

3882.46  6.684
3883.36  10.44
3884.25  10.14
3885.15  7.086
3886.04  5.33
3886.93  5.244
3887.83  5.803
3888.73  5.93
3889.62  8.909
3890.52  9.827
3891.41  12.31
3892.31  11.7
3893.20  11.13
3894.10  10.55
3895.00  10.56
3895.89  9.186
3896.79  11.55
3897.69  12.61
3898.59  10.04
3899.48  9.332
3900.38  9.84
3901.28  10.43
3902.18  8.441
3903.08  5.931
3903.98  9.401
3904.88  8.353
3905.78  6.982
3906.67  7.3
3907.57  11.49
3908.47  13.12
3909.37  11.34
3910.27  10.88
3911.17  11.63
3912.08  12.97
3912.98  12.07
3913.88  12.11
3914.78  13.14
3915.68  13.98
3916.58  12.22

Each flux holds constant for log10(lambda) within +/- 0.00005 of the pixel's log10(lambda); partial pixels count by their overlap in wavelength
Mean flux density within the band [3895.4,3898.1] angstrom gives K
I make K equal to 11.1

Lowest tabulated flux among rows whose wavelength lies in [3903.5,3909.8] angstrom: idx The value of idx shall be 6.982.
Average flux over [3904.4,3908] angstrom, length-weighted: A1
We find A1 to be 8.54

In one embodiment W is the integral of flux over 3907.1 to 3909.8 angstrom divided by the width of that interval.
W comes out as 12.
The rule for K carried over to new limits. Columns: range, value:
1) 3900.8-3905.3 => 8.51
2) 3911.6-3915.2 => 12.5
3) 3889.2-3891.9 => 10.4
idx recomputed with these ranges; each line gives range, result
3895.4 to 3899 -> 9.186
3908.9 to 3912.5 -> 10.88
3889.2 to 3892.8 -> 8.909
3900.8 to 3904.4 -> 5.931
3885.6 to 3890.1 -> 5.244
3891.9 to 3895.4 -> 10.55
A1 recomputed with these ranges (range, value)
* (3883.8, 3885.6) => 8.62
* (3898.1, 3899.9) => 9.78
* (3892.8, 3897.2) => 10.6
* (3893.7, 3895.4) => 10.5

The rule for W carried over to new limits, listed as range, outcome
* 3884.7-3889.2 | 5.9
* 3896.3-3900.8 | 10.7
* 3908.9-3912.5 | 11.7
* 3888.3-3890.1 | 7.48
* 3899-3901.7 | 9.88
